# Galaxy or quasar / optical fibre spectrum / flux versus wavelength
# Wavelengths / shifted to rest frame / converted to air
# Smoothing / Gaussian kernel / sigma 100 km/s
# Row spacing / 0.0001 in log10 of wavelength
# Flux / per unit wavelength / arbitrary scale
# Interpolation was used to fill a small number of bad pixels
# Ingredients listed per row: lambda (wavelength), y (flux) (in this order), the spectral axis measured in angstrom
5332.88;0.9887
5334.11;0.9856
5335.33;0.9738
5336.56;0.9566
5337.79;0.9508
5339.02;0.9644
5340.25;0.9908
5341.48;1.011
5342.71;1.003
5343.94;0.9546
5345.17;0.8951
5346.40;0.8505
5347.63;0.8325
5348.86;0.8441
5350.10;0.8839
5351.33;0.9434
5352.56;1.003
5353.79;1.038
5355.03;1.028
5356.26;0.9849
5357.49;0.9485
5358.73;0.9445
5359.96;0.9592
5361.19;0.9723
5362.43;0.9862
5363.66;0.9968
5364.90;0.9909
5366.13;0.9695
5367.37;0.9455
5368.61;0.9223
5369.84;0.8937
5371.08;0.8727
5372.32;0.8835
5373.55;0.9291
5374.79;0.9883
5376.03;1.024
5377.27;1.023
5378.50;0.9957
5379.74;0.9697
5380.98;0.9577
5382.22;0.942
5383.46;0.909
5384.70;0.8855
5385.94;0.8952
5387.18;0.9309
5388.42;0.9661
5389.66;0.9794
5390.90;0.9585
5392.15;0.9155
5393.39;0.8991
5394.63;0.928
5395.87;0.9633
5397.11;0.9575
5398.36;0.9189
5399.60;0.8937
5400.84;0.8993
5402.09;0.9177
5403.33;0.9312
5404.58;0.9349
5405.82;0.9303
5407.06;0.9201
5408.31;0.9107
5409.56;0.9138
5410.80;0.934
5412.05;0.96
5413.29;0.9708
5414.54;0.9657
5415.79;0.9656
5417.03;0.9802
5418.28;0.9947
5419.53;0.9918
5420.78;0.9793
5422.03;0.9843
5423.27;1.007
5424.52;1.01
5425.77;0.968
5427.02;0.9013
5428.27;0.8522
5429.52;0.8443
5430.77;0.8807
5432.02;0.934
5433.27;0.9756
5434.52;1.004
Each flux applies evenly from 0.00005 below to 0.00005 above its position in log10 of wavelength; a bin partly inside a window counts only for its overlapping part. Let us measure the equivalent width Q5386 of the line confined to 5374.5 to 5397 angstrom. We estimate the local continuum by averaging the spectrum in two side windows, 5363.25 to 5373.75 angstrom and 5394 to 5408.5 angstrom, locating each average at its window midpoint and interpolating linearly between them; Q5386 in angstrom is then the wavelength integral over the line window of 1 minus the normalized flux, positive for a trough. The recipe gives -0.5 angstrom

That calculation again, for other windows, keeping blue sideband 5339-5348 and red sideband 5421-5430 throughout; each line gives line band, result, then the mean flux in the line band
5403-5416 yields 0.03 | 0.939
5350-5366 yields -0.66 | 0.979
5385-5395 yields 0.09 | 0.933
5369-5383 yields -0.17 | 0.952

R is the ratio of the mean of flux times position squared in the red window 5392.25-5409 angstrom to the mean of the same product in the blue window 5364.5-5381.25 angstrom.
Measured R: 0.98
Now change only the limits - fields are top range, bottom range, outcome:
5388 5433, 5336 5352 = 1.04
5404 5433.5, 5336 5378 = 1.02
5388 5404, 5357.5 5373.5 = 1.00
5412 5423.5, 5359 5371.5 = 1.05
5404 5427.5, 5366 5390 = 1.03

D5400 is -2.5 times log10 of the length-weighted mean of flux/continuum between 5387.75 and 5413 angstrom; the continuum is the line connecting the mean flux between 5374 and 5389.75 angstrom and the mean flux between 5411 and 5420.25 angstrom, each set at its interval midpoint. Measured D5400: 0.04 mag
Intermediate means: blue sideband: 0.958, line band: 0.932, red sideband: 0.973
